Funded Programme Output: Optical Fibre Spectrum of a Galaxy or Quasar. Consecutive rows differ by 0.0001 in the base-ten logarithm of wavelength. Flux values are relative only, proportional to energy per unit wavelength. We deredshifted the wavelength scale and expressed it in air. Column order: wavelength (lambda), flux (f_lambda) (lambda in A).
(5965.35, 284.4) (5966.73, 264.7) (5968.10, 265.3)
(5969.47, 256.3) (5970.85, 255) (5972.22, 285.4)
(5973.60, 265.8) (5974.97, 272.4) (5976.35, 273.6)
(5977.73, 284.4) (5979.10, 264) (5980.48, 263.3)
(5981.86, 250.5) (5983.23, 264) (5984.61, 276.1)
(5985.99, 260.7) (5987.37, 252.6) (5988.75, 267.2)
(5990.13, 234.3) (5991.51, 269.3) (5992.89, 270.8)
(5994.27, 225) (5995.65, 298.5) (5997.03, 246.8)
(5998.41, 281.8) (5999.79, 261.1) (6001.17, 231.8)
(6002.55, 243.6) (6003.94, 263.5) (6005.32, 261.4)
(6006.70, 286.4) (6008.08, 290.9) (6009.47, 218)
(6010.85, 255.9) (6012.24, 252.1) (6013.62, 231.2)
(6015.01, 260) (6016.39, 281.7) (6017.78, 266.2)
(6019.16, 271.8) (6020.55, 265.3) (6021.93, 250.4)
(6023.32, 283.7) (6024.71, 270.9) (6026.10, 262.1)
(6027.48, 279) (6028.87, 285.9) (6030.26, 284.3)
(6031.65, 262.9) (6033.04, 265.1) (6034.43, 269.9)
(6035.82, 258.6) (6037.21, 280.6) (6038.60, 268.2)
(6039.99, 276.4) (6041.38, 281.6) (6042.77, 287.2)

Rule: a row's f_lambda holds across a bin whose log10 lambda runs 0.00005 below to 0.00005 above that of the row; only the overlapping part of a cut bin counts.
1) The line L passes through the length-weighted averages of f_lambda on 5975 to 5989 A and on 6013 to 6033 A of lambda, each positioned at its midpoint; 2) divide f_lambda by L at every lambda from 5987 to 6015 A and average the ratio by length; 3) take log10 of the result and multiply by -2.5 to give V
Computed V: 0.04 mag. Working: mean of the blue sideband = 266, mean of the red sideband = 268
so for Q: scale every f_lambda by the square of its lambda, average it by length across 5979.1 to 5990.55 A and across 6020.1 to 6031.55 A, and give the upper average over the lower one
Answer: 1.1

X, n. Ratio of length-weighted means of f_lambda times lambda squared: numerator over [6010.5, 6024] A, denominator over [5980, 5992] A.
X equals 1.0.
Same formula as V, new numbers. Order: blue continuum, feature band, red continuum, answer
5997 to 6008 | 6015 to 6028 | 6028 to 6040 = -0.01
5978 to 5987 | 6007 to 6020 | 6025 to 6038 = 0.04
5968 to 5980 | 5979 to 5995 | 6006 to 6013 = 0.03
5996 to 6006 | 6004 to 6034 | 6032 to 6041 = -0.01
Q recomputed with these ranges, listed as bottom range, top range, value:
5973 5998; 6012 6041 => 1.03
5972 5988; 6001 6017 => 0.97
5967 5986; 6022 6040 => 1.04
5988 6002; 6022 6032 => 1.07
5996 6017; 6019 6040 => 1.06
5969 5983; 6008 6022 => 0.98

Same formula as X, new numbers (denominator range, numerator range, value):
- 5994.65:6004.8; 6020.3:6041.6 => 1.06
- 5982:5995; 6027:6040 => 1.07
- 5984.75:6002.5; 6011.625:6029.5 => 1.04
